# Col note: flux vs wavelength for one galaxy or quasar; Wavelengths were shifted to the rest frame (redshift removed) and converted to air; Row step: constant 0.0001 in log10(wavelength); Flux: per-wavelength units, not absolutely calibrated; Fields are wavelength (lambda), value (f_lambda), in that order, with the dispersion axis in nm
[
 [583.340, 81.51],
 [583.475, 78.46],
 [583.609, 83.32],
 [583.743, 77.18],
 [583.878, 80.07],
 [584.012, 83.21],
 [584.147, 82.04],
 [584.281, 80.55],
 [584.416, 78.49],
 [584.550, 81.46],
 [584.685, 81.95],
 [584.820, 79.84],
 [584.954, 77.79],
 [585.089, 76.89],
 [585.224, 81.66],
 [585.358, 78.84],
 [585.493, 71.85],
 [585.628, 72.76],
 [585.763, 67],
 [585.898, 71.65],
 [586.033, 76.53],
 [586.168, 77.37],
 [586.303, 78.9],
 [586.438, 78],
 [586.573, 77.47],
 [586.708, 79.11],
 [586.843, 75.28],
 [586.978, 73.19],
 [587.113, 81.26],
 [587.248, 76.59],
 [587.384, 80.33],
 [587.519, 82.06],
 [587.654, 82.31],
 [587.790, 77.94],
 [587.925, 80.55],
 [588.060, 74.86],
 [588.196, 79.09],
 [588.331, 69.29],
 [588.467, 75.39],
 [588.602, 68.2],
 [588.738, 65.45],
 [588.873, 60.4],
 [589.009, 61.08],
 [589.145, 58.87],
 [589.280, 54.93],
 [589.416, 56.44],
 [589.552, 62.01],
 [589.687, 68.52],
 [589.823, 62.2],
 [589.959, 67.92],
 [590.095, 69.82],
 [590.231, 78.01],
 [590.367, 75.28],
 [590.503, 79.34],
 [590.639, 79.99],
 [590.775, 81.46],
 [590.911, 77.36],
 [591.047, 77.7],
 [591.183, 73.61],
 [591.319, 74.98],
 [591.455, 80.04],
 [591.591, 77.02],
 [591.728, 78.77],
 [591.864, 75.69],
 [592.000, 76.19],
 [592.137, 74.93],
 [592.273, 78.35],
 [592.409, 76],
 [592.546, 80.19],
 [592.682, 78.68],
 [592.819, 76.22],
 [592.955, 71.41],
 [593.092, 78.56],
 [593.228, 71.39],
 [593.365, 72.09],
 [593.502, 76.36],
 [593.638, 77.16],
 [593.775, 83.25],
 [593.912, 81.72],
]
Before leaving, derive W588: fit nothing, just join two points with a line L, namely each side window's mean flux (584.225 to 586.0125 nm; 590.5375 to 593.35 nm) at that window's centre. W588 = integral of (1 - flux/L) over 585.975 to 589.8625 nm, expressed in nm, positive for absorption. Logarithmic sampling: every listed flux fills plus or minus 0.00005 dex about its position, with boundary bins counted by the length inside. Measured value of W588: 0.24 nm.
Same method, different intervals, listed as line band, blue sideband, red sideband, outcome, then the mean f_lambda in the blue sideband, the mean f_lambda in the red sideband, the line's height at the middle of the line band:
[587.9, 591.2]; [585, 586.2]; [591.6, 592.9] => 0.26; 74.9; 77.1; 76.2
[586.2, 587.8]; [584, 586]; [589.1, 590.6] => -0.12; 77.5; 67.1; 73.2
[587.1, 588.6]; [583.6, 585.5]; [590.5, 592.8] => 0.02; 79.8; 77.6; 78.8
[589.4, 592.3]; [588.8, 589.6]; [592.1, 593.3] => -0.31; 58.9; 76.2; 67.1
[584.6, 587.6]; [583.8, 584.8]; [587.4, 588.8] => 0.05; 81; 75.7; 78.5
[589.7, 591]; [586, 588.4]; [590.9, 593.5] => 0.04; 77.8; 76.2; 76.8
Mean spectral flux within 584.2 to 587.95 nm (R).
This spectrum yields 77.8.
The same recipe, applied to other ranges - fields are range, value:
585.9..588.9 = 76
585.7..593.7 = 74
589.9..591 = 76.2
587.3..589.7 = 69.9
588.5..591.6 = 70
